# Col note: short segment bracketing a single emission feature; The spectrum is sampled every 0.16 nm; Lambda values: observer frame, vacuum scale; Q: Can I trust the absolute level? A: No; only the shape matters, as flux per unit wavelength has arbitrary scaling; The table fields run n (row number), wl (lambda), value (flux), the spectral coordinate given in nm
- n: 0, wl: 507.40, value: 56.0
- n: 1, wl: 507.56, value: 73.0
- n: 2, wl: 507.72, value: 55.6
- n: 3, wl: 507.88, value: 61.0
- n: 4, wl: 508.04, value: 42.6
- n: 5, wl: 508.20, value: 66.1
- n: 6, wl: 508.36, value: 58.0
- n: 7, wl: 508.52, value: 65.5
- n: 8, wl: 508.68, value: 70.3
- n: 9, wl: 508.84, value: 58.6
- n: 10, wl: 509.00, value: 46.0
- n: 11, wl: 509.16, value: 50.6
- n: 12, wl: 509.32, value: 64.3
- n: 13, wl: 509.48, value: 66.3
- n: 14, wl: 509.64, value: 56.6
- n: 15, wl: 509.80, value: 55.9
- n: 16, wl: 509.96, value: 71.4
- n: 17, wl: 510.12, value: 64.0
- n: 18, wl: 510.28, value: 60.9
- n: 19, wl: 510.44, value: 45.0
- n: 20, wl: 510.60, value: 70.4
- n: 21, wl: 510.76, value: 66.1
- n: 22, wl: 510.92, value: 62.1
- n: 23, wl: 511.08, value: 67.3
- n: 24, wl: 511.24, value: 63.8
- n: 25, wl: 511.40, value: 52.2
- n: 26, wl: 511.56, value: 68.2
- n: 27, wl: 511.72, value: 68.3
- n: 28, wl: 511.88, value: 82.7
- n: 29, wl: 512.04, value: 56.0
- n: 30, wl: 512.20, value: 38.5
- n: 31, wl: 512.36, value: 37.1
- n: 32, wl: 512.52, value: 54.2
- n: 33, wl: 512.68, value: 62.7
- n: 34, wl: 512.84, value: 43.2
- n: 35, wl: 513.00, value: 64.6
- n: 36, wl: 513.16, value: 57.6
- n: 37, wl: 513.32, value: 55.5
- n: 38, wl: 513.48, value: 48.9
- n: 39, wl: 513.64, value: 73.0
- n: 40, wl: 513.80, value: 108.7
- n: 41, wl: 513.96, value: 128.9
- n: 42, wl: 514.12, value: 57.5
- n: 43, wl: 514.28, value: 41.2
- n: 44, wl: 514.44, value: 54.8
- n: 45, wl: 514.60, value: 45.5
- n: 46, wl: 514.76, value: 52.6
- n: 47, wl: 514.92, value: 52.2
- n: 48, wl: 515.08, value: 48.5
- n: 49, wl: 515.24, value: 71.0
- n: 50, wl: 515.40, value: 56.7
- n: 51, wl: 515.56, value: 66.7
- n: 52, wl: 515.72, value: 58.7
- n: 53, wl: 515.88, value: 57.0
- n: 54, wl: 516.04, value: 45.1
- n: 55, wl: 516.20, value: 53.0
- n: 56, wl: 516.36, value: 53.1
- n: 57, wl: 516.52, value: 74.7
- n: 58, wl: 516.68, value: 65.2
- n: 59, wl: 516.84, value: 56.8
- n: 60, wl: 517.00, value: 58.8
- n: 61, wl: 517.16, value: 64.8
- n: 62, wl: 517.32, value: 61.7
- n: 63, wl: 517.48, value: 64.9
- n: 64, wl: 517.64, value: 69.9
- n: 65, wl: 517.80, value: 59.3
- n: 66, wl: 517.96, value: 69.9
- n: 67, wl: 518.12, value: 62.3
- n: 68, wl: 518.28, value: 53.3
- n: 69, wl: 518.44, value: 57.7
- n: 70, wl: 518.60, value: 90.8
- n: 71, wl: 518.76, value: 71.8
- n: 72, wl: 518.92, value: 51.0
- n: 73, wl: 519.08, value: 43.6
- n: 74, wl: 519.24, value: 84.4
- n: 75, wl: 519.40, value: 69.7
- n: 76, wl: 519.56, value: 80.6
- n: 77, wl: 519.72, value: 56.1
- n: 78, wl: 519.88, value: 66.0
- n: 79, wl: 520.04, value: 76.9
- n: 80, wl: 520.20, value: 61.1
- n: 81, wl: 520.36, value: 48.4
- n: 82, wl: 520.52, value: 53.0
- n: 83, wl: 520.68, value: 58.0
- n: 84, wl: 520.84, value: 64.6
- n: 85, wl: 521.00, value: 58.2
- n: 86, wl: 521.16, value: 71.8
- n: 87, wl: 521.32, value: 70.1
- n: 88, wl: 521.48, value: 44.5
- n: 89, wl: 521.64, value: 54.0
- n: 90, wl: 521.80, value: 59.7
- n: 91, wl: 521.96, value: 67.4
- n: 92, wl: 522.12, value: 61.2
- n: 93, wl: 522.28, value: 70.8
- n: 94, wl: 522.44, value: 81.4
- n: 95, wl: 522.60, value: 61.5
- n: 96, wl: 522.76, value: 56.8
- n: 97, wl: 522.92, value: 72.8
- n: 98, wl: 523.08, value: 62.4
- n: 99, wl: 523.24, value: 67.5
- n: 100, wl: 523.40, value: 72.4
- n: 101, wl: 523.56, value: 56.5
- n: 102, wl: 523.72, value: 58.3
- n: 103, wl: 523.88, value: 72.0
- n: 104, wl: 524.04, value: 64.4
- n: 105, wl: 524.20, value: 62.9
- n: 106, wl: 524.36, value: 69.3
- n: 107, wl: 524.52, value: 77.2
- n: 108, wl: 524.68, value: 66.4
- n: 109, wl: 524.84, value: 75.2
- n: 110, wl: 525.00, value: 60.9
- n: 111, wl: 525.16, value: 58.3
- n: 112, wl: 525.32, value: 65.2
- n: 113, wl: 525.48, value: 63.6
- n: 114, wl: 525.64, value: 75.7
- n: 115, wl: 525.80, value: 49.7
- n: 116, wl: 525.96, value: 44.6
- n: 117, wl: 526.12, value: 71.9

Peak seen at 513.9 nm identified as H-gamma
